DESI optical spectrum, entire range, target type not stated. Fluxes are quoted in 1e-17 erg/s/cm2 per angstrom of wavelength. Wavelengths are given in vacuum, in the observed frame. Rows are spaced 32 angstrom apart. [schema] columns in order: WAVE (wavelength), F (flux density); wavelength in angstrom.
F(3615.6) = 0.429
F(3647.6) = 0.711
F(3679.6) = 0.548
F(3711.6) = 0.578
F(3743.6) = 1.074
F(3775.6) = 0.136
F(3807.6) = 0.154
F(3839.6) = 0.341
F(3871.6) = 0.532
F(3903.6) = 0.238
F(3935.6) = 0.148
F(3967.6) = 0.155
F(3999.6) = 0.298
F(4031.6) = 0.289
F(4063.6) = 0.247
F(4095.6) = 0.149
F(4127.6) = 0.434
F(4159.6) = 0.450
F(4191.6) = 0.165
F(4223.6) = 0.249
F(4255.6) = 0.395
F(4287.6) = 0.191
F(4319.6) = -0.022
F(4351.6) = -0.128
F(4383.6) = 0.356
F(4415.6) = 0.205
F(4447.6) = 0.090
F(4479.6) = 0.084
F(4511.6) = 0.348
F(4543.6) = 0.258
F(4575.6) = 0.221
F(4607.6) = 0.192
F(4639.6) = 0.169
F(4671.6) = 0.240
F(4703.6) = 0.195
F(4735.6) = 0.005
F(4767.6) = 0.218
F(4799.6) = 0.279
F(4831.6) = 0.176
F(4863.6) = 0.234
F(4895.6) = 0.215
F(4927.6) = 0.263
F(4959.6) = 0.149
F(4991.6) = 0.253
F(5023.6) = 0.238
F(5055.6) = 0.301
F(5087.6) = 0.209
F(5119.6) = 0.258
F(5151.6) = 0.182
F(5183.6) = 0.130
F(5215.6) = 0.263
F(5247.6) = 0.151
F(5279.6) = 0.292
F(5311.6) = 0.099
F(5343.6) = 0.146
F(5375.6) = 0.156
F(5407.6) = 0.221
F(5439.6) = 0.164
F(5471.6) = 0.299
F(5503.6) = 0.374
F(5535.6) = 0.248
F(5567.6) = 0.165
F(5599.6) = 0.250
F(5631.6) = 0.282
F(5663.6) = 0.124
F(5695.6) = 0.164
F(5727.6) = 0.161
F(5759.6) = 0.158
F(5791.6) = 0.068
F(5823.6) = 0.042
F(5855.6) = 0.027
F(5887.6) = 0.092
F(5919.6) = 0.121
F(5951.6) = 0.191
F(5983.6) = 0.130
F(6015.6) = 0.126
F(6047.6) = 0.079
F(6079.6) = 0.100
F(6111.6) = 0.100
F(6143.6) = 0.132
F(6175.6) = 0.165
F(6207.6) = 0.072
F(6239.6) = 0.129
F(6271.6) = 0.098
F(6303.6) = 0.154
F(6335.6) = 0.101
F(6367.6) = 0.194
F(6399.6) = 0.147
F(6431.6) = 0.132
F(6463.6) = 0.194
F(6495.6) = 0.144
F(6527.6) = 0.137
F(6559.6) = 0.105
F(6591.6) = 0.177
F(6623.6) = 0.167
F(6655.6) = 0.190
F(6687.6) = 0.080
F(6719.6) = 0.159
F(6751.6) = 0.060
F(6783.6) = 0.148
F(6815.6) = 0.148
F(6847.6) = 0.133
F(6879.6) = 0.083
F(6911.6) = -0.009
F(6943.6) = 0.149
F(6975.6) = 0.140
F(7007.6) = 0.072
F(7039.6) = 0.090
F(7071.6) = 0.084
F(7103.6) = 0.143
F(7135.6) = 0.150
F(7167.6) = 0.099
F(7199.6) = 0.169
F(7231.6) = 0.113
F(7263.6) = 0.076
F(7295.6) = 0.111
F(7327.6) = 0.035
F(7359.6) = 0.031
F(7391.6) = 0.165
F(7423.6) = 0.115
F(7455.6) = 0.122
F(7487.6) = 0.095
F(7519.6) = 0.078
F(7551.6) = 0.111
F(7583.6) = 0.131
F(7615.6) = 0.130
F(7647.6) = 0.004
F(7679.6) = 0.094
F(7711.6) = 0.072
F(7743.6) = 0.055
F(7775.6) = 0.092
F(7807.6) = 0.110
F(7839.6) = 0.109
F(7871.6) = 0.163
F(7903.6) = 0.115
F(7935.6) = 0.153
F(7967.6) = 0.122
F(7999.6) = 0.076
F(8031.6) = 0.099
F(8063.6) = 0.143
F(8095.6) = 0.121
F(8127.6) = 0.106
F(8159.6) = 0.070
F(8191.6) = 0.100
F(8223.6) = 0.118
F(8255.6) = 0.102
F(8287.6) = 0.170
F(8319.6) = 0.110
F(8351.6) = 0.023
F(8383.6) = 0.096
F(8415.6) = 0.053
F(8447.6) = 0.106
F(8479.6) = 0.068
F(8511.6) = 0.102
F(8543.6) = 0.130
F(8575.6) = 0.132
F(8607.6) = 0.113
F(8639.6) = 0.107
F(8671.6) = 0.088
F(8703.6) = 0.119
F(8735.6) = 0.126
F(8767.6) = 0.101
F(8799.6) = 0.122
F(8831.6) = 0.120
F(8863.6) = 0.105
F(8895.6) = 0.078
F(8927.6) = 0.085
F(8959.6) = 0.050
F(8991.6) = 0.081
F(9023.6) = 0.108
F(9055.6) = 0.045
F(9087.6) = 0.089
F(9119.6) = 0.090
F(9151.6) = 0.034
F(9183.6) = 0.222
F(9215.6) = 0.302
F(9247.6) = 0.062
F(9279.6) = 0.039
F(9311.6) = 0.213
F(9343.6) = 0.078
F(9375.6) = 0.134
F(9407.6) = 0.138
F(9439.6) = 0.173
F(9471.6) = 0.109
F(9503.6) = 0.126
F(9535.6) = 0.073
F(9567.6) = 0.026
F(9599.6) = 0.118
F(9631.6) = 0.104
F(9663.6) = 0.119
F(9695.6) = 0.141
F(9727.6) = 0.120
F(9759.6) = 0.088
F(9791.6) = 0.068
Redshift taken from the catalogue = 1.47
